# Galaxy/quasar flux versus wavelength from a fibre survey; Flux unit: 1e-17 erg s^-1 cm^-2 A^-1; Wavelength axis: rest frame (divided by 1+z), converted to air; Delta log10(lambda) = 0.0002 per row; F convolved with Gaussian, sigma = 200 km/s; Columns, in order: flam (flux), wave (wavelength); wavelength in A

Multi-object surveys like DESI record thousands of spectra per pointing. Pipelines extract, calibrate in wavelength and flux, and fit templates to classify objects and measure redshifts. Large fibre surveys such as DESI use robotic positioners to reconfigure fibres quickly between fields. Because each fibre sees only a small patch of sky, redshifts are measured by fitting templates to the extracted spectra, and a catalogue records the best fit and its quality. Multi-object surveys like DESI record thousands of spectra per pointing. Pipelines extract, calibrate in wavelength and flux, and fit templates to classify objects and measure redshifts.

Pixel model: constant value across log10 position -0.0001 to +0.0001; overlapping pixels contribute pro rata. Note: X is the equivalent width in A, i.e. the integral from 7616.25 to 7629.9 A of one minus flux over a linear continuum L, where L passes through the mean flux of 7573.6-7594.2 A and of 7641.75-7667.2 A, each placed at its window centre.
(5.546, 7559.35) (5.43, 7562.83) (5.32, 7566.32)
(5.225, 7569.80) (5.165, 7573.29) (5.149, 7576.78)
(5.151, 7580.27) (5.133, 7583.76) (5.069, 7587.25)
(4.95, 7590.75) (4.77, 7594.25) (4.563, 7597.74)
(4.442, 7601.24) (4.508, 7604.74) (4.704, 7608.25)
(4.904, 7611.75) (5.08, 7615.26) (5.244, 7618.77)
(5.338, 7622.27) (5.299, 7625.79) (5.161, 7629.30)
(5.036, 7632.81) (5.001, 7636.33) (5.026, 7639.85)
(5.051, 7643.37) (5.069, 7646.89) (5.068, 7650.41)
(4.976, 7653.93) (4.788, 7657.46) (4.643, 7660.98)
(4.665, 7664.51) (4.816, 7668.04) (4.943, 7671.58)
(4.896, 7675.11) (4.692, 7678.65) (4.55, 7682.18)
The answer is -0.8 A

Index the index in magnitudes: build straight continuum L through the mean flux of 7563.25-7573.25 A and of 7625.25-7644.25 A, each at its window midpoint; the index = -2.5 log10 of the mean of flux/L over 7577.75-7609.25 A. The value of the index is 0.08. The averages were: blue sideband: 5.27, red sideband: 5.08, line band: 4.82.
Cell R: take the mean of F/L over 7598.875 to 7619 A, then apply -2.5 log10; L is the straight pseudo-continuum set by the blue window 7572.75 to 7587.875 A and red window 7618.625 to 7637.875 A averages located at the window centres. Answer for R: 0.09 mag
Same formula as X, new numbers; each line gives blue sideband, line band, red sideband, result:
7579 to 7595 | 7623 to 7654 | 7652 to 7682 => -1.37 A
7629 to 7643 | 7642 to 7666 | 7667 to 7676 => 0.34 A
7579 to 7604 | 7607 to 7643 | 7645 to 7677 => -1.65 A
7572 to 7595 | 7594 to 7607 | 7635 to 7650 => 1.30 A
